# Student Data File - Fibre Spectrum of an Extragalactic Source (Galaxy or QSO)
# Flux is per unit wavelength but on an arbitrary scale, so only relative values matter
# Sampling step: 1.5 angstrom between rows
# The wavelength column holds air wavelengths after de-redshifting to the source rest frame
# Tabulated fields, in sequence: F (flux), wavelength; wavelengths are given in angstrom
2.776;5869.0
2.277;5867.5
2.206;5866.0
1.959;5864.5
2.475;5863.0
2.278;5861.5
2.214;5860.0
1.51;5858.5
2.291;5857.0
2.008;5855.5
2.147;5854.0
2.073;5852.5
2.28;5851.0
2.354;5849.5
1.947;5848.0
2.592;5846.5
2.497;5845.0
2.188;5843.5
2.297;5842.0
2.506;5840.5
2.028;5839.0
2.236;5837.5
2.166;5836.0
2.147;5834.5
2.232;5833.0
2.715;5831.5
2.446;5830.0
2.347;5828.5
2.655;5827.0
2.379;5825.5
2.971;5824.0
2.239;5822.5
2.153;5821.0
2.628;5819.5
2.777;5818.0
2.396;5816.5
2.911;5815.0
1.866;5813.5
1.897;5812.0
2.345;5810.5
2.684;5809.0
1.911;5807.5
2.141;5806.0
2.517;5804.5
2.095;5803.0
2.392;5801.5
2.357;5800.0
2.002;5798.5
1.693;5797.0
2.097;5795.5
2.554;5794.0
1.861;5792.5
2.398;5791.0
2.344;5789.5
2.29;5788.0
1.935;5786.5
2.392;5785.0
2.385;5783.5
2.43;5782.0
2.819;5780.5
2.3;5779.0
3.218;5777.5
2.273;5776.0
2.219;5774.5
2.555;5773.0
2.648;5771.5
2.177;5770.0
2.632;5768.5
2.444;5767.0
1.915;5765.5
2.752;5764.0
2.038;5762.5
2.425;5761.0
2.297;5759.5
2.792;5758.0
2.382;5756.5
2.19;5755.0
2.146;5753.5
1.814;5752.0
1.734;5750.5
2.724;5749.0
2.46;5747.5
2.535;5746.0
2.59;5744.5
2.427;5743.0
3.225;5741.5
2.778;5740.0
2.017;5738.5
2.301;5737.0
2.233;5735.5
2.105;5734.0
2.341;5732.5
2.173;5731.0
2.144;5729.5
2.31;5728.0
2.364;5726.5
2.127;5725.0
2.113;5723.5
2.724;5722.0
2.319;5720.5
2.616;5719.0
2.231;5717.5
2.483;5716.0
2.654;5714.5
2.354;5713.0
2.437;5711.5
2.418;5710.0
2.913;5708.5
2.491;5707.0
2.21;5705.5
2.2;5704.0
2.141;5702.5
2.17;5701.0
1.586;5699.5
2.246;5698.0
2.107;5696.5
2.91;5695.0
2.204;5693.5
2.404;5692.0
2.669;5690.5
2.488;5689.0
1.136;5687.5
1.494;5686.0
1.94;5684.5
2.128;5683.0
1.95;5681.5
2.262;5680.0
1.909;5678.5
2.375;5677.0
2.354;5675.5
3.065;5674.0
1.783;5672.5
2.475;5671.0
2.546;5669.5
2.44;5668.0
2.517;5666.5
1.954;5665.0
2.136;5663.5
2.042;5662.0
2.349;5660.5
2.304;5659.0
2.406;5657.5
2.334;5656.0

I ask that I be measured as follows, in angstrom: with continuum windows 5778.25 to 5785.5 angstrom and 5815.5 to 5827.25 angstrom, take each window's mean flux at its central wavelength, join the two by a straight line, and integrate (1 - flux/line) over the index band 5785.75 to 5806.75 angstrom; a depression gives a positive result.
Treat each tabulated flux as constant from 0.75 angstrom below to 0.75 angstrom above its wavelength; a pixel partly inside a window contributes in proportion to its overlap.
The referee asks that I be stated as 2.5 angstrom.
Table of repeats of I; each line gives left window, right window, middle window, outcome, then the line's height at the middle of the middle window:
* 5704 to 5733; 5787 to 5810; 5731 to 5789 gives -2.28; 2.3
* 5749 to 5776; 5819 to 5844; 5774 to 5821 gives 0.38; 2.34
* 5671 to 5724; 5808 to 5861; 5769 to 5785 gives -1.40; 2.3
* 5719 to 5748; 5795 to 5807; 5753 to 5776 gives -0.92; 2.28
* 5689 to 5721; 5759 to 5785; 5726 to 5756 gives 0.99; 2.41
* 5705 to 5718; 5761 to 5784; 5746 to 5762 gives 1.02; 2.46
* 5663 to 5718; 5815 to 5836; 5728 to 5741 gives 0.28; 2.33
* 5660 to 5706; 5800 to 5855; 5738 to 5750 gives -1.76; 2.26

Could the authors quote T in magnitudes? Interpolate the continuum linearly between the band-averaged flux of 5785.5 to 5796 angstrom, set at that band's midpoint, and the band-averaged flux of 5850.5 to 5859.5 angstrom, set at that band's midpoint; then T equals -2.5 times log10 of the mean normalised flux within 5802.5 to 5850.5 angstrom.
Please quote -0.111 mag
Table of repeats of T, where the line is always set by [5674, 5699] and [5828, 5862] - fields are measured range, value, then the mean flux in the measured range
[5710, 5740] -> -0.065 mag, 2.33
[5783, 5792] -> -0.028 mag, 2.28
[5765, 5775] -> -0.082 mag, 2.39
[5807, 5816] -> -0.027 mag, 2.28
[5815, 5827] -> -0.142 mag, 2.54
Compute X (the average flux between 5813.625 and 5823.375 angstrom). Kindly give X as 2.48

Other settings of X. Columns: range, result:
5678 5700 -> 2.1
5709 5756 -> 2.36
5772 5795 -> 2.4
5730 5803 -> 2.35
